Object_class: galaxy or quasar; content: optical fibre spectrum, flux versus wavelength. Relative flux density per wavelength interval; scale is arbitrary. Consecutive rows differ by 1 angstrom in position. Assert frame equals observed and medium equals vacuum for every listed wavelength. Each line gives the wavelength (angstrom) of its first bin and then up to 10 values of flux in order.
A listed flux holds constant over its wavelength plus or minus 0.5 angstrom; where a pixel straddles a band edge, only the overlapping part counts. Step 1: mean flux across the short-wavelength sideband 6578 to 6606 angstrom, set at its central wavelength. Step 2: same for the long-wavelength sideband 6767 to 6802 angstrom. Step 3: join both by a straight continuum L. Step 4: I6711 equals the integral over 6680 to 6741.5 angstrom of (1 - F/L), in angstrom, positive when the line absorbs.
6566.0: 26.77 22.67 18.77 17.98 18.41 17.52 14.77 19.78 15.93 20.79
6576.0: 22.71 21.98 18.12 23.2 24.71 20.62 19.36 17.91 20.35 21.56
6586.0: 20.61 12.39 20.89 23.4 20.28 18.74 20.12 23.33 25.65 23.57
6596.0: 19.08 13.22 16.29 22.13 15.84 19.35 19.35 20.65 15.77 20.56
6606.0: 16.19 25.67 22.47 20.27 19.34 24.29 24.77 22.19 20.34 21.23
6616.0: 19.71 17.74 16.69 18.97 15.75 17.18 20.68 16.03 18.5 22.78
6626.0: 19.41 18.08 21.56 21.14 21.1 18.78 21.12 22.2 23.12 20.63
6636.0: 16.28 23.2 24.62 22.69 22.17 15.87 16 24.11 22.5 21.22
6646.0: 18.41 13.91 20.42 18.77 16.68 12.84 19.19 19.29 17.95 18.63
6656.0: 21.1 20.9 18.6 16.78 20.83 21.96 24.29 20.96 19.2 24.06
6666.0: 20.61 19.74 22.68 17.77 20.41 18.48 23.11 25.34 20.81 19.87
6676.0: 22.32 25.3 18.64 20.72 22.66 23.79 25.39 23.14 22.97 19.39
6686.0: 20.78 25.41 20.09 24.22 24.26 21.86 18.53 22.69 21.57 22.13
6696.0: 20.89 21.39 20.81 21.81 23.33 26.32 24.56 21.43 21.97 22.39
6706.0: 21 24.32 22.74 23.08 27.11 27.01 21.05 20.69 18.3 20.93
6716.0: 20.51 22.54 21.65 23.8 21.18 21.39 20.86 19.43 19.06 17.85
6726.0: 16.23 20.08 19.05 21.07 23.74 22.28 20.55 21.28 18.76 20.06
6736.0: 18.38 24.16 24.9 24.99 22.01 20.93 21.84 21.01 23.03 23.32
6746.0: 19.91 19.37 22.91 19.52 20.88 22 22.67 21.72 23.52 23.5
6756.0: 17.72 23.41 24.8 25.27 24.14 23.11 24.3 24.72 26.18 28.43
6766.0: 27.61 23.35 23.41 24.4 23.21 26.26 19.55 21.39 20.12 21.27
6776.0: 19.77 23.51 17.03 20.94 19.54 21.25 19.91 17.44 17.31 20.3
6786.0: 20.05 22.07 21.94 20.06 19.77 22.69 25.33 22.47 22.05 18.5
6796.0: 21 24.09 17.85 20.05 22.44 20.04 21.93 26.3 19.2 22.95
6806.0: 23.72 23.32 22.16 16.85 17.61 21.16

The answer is -3.7 angstrom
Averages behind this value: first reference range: 19.9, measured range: 21.9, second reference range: 21.1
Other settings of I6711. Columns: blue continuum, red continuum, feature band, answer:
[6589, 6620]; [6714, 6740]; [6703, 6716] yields -0.99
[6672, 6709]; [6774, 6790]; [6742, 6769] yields -2.98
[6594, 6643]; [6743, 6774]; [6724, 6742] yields 1.25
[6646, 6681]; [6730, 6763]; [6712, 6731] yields 0.89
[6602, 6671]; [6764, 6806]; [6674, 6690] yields -1.42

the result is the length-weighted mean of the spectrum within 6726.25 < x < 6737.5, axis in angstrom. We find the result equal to 20.8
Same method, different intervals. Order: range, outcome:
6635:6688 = 20.6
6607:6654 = 19.9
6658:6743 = 21.7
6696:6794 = 21.9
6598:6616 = 20.5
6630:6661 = 19.7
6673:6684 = 22.4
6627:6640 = 21.3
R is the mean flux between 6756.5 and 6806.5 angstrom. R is 22.1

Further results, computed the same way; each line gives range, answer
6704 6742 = 21.5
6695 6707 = 22.4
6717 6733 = 20.6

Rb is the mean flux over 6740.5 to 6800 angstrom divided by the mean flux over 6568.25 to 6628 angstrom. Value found 1.11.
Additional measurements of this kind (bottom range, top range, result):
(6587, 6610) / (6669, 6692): 1.11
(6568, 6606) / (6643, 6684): 1.05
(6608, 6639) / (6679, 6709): 1.10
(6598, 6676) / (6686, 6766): 1.10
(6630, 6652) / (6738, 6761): 1.13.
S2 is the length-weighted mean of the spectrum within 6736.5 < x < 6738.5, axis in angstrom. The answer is 24.5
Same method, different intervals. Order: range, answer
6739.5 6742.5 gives 21.6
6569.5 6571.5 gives 18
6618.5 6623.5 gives 17.7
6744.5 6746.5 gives 21.6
